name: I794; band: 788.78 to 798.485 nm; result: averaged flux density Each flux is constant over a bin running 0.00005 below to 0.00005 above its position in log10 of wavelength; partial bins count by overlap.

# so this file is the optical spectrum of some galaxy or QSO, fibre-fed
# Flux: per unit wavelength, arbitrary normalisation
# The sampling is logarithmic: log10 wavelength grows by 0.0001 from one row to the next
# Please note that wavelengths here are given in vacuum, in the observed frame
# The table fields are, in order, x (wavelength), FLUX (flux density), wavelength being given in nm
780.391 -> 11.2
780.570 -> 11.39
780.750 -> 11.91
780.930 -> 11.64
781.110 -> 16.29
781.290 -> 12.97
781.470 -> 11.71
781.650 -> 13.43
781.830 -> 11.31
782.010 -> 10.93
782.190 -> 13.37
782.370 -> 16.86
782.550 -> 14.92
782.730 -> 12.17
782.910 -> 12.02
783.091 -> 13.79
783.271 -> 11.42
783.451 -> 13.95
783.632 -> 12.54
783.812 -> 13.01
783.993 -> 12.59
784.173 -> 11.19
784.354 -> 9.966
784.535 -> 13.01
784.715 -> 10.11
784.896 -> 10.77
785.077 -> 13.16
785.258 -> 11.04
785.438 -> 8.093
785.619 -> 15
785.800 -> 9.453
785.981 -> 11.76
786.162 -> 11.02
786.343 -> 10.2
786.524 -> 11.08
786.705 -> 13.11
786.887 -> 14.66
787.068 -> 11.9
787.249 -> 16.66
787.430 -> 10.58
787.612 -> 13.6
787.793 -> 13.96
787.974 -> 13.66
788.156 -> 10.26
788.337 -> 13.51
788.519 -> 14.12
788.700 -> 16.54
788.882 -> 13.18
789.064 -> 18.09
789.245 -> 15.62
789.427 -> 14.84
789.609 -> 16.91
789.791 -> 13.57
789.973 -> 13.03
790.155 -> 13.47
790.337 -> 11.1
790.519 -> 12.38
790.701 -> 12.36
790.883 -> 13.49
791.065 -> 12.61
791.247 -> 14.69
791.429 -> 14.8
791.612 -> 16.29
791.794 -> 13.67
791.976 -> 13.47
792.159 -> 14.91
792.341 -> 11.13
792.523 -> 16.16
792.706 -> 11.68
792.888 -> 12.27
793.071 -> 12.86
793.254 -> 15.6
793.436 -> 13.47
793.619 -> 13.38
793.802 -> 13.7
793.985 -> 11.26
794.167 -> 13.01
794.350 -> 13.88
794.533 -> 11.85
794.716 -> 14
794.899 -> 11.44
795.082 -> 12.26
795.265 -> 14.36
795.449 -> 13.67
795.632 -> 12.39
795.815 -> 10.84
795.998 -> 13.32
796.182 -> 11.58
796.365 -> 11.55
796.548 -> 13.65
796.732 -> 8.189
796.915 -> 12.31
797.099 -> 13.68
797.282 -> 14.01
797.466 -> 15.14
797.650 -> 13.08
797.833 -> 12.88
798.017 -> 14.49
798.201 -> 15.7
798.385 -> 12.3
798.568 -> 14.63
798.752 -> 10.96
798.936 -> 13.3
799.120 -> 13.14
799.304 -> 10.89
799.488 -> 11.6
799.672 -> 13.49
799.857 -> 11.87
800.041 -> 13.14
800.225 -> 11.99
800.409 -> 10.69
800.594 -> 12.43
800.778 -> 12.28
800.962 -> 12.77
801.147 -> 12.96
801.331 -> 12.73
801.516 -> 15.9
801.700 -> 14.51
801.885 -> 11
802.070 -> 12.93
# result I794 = 13.4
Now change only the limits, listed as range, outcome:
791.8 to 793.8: 13.5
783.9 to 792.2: 13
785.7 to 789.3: 13.1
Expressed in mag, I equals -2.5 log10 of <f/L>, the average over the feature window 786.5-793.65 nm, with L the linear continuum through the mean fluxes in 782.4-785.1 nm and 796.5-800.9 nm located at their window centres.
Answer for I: -0.10 mag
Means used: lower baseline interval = 12.4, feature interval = 13.7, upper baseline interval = 12.7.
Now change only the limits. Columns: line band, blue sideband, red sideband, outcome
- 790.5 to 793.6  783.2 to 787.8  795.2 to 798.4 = -0.09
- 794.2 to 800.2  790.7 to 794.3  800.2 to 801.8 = 0.04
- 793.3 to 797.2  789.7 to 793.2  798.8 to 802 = 0.04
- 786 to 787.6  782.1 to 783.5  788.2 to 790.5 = 0.13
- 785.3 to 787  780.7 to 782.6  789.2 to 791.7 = 0.17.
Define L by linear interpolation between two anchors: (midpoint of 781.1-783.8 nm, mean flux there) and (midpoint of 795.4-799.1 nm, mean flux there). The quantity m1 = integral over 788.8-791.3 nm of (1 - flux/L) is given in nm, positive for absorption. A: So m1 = -0.19 nm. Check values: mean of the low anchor 13.1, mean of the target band 13.9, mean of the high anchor 12.9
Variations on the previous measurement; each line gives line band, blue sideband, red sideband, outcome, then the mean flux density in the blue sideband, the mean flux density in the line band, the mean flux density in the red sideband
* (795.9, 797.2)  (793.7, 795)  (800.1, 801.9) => 0.07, 12.7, 12.1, 12.8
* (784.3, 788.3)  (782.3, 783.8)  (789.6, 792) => 0.44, 13.4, 12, 13.6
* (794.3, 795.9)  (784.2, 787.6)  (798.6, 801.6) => -0.06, 11.8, 12.7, 12.5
